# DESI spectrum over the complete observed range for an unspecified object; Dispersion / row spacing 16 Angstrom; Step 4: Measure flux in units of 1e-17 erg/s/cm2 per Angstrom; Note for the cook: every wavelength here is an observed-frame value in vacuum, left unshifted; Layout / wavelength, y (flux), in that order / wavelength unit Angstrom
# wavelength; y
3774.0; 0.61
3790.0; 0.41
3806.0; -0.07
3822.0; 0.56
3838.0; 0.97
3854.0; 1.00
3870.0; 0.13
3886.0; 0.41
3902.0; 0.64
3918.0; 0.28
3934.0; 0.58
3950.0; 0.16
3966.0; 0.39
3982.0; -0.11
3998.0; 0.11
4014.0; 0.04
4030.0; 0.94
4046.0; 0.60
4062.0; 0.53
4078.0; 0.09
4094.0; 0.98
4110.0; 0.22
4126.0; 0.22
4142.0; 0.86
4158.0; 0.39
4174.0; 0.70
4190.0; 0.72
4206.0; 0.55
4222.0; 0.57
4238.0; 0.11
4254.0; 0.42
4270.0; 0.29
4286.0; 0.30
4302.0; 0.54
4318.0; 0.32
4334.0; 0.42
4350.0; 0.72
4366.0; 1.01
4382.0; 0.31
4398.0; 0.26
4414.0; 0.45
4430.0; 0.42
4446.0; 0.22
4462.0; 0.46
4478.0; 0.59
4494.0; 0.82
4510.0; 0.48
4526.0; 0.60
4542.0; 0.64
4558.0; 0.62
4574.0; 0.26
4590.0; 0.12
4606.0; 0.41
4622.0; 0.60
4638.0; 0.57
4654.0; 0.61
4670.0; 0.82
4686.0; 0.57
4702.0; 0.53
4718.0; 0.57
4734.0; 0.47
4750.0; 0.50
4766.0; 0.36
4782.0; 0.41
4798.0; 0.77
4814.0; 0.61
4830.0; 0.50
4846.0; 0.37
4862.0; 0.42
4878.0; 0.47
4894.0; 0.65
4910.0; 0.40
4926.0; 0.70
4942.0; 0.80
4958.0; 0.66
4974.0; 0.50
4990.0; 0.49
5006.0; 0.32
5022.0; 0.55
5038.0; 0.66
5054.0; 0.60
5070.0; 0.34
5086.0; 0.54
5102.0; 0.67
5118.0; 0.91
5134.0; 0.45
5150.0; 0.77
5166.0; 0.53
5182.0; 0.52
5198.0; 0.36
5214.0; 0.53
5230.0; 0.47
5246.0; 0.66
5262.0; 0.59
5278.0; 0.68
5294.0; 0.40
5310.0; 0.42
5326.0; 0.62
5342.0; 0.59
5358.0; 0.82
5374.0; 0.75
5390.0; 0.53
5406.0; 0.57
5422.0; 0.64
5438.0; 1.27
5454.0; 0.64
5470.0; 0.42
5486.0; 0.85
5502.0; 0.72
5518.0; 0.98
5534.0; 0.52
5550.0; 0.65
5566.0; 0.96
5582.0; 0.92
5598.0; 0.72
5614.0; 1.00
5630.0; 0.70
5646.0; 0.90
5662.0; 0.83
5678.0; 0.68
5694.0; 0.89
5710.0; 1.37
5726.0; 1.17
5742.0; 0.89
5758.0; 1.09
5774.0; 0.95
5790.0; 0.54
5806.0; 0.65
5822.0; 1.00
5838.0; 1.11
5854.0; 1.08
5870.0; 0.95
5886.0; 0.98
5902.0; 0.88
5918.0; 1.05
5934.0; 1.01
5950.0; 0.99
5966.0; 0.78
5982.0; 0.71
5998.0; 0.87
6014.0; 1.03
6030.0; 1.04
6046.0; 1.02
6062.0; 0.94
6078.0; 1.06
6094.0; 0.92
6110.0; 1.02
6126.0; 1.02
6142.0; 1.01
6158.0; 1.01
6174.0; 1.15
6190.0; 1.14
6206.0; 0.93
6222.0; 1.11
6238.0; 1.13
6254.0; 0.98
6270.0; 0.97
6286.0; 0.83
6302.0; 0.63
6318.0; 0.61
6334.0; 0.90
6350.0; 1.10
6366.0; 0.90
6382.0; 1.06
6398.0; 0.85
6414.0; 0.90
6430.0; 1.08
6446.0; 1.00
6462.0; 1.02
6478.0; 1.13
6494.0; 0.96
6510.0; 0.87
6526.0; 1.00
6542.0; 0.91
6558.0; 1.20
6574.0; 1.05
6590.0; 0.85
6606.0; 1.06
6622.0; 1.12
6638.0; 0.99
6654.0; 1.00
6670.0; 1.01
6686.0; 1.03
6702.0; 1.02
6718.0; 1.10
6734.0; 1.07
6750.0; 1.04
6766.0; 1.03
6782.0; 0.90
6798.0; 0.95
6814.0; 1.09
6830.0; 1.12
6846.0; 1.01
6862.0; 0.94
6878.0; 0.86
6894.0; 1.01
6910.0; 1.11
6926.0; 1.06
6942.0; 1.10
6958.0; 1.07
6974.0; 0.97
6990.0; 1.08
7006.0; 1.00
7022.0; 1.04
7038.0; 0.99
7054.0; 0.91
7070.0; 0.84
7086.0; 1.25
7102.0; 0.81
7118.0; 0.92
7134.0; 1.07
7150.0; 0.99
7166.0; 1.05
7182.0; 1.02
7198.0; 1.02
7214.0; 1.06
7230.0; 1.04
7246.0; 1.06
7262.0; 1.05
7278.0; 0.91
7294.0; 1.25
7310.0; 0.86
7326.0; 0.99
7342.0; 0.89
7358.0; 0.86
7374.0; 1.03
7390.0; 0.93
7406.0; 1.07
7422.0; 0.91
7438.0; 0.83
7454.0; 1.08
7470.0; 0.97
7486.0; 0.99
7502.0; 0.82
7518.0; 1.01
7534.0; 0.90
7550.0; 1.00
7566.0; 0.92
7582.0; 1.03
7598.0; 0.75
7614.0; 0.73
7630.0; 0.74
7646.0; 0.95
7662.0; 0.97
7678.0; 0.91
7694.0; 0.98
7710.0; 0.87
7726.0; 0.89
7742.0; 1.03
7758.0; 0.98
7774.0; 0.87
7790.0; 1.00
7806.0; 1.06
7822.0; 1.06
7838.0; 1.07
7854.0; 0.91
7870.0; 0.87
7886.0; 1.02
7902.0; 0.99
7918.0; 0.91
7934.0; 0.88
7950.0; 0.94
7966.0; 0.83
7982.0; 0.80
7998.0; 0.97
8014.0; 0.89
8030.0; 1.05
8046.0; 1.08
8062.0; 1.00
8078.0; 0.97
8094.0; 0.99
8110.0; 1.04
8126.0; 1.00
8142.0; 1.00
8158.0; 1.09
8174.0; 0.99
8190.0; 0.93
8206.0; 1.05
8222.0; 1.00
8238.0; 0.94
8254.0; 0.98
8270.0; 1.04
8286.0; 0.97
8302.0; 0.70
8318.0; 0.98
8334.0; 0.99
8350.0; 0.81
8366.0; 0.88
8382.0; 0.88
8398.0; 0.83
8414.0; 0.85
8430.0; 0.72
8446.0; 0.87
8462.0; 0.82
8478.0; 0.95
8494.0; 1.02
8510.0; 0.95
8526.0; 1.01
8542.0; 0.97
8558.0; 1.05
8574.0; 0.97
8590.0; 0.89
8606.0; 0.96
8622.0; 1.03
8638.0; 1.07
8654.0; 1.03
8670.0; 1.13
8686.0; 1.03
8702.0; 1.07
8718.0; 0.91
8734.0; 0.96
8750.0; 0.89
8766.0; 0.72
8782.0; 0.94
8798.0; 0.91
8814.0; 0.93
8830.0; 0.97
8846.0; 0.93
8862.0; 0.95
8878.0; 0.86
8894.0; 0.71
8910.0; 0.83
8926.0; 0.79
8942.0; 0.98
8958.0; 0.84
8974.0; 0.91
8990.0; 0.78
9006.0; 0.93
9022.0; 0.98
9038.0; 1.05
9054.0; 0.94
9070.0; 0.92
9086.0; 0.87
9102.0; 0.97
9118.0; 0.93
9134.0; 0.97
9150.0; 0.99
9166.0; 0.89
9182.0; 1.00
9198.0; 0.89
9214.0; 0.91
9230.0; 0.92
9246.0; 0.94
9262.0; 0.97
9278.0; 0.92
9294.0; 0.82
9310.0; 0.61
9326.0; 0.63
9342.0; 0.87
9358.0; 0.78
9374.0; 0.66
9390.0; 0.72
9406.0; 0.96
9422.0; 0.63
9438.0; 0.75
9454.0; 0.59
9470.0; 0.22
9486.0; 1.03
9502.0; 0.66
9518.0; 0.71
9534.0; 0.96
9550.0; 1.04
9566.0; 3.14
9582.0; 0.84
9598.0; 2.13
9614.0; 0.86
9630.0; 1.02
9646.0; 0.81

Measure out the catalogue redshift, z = 0.46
